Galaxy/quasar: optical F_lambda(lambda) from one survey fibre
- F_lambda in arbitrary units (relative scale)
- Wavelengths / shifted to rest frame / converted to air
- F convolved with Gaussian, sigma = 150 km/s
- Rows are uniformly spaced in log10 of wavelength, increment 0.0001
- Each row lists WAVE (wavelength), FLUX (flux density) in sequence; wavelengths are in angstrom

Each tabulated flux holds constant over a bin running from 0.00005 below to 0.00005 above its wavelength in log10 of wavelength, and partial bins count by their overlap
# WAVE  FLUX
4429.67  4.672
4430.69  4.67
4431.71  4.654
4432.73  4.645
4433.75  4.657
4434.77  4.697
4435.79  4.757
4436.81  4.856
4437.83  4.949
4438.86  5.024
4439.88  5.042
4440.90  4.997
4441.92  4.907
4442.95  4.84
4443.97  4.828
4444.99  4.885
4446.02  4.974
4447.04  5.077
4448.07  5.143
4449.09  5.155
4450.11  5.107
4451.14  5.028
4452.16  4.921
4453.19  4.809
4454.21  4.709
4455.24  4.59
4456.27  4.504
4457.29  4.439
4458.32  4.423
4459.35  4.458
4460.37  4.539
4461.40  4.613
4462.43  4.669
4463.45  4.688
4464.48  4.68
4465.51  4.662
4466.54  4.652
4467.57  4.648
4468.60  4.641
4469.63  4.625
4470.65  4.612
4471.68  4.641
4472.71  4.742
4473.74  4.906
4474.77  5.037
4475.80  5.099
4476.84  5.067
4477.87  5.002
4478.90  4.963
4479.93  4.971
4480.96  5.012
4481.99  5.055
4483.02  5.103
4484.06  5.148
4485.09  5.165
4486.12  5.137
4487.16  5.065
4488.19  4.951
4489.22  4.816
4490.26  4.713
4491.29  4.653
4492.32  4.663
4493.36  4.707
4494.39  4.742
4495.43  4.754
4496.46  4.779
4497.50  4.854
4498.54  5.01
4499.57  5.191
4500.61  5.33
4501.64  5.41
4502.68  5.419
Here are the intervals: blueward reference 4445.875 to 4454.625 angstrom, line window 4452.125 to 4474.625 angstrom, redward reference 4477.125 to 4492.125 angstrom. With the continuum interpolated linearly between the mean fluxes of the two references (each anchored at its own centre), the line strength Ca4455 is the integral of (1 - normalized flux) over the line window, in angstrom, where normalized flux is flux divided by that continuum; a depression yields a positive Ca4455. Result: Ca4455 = 1.6 angstrom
